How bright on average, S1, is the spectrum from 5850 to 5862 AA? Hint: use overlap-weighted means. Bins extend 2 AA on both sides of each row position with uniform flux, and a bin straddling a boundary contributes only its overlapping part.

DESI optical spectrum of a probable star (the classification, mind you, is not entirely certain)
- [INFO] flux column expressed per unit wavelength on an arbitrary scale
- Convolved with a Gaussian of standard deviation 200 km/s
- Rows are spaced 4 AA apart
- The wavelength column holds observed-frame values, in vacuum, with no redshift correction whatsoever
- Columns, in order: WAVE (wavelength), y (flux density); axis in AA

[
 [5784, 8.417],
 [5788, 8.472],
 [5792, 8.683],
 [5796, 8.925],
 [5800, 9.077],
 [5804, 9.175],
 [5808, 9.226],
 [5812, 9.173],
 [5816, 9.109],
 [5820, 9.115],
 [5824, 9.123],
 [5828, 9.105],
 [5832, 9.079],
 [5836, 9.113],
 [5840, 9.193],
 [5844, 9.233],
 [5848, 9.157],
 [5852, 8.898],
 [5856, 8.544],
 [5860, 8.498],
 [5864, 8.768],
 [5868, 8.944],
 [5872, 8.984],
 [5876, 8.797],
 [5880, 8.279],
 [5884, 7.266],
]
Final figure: 8.65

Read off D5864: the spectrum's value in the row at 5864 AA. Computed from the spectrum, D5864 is 8.768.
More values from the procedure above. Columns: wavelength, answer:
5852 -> 8.898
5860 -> 8.498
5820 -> 9.115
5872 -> 8.984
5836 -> 9.113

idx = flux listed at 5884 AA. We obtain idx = 7.266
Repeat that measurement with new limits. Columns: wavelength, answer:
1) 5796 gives 8.925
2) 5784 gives 8.417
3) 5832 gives 9.079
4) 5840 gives 9.193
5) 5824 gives 9.123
